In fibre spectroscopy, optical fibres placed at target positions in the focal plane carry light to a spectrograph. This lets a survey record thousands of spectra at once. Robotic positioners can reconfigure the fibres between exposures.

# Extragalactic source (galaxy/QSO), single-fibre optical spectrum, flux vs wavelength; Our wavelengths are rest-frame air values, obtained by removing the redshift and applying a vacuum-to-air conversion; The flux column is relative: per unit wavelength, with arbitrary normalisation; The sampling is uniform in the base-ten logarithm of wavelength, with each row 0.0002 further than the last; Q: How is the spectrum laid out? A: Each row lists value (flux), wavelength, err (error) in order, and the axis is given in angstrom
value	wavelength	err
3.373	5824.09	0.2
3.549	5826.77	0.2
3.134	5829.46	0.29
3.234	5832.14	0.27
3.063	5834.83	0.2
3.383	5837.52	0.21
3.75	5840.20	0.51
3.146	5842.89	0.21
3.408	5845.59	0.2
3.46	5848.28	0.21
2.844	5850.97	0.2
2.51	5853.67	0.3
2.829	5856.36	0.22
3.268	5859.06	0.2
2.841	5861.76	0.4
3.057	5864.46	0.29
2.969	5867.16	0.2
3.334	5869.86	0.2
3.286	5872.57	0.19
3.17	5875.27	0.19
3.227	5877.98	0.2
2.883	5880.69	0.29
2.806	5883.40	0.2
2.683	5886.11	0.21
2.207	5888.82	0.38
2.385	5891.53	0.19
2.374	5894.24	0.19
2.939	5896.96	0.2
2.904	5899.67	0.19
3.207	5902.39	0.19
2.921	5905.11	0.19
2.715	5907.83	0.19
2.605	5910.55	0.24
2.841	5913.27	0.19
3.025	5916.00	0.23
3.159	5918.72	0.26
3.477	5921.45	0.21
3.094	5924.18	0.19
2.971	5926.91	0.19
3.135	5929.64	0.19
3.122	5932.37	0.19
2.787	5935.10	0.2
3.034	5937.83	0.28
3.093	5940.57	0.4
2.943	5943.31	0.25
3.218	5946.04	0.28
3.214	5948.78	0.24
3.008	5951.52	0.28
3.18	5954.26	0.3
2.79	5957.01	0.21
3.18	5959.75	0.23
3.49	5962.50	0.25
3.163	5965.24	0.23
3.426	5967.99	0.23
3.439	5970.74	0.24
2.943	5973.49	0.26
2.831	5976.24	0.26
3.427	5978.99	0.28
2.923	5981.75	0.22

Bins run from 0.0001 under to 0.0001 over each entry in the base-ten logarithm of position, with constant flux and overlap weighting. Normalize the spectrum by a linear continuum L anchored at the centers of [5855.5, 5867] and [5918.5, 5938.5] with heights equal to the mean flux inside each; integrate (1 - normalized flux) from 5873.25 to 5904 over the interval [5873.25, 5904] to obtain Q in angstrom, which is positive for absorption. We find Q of 2.3 angstrom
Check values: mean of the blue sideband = 3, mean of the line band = 2.81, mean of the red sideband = 3.1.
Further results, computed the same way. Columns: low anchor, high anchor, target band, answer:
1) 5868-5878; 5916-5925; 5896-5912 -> 1.7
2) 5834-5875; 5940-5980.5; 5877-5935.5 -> 4.9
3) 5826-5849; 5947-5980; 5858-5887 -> 2.1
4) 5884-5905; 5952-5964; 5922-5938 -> -0.5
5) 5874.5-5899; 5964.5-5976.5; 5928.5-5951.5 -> -0.3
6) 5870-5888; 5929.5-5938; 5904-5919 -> 0.7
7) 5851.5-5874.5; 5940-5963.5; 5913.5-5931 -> -0.2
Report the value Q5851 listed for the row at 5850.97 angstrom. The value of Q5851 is 2.844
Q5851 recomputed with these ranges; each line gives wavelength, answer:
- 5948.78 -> 3.214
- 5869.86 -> 3.334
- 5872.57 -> 3.286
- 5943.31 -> 2.943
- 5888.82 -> 2.207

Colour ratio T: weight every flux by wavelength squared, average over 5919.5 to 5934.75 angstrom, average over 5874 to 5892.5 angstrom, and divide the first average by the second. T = 1.1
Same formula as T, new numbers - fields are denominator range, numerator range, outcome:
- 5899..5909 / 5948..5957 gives 1.06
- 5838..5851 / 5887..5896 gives 0.71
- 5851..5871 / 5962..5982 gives 1.13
